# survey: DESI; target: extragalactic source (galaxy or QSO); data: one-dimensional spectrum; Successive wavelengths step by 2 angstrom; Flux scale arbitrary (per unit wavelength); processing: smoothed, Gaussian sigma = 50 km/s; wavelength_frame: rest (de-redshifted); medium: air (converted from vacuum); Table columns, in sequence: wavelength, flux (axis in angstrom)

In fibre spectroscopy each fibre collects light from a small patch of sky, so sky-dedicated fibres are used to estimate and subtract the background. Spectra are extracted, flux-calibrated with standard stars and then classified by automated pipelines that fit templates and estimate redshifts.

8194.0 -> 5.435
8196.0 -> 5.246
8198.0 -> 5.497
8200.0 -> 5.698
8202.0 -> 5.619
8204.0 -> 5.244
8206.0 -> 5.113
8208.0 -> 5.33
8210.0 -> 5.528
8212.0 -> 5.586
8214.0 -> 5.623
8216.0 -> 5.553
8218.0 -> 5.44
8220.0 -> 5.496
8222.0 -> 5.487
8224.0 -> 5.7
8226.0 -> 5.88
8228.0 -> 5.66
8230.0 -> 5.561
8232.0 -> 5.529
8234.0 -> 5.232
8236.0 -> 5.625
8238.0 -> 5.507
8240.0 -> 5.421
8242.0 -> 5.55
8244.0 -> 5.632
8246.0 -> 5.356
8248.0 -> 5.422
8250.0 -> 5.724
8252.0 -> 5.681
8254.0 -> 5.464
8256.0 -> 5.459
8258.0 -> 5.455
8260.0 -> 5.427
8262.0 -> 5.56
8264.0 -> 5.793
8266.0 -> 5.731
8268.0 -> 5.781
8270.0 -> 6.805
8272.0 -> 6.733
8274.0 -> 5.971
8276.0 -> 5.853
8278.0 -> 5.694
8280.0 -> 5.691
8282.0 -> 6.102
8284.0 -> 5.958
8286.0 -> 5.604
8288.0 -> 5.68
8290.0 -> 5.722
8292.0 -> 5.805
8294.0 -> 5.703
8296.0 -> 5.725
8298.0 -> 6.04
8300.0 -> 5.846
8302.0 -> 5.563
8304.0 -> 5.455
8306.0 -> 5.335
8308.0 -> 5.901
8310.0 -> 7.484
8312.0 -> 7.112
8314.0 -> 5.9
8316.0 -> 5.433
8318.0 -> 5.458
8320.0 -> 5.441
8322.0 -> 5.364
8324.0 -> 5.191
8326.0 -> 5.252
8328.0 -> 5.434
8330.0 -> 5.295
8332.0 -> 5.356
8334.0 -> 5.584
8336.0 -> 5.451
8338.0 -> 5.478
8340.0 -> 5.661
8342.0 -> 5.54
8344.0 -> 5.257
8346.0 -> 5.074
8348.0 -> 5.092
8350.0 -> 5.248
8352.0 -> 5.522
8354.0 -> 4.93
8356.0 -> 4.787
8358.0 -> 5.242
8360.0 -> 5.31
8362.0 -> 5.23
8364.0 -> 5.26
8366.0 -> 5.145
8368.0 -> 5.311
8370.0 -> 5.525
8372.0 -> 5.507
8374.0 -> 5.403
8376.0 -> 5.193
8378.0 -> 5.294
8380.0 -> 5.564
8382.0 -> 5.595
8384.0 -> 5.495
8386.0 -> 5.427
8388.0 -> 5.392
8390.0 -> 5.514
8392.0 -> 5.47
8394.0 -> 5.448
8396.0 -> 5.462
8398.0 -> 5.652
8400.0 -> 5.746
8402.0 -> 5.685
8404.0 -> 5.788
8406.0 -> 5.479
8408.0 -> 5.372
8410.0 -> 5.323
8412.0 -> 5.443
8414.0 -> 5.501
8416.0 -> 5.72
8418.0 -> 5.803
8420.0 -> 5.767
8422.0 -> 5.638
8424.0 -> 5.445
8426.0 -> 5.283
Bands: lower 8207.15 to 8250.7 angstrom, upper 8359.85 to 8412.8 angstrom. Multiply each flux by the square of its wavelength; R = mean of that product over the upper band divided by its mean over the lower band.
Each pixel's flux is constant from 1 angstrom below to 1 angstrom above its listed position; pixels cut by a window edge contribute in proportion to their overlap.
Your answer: 1.02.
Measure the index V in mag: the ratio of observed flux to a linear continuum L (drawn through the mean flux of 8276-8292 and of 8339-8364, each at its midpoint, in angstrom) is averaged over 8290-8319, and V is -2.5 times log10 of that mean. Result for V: -0.05 mag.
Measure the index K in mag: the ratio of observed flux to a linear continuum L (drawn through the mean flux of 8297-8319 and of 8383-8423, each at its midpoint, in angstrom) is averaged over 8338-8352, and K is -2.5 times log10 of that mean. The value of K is 0.09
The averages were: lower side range 5.96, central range 5.34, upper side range 5.56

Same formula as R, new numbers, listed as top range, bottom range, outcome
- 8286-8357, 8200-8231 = 1.03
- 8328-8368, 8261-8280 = 0.90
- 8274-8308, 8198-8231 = 1.06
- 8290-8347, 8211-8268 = 1.04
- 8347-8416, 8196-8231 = 1.02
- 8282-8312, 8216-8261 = 1.08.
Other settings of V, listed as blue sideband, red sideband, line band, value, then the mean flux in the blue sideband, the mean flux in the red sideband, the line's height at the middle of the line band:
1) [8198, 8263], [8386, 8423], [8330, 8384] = 0.04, 5.52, 5.56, 5.55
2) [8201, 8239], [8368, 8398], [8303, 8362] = -0.01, 5.51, 5.45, 5.47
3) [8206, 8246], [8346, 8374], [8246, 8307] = -0.06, 5.53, 5.24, 5.42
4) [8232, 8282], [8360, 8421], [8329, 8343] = 0.02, 5.7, 5.48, 5.57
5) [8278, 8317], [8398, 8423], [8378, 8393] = 0.04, 5.89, 5.61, 5.67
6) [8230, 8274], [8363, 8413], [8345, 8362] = 0.07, 5.67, 5.46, 5.51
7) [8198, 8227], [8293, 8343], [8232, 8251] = 0.01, 5.52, 5.68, 5.56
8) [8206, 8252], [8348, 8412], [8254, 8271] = -0.05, 5.53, 5.39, 5.5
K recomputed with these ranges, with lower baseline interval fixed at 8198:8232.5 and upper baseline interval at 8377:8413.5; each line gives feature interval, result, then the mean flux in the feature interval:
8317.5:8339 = 0.03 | 5.39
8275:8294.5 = -0.05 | 5.78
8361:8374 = 0.04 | 5.34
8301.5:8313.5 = -0.12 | 6.16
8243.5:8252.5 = -0.01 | 5.55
